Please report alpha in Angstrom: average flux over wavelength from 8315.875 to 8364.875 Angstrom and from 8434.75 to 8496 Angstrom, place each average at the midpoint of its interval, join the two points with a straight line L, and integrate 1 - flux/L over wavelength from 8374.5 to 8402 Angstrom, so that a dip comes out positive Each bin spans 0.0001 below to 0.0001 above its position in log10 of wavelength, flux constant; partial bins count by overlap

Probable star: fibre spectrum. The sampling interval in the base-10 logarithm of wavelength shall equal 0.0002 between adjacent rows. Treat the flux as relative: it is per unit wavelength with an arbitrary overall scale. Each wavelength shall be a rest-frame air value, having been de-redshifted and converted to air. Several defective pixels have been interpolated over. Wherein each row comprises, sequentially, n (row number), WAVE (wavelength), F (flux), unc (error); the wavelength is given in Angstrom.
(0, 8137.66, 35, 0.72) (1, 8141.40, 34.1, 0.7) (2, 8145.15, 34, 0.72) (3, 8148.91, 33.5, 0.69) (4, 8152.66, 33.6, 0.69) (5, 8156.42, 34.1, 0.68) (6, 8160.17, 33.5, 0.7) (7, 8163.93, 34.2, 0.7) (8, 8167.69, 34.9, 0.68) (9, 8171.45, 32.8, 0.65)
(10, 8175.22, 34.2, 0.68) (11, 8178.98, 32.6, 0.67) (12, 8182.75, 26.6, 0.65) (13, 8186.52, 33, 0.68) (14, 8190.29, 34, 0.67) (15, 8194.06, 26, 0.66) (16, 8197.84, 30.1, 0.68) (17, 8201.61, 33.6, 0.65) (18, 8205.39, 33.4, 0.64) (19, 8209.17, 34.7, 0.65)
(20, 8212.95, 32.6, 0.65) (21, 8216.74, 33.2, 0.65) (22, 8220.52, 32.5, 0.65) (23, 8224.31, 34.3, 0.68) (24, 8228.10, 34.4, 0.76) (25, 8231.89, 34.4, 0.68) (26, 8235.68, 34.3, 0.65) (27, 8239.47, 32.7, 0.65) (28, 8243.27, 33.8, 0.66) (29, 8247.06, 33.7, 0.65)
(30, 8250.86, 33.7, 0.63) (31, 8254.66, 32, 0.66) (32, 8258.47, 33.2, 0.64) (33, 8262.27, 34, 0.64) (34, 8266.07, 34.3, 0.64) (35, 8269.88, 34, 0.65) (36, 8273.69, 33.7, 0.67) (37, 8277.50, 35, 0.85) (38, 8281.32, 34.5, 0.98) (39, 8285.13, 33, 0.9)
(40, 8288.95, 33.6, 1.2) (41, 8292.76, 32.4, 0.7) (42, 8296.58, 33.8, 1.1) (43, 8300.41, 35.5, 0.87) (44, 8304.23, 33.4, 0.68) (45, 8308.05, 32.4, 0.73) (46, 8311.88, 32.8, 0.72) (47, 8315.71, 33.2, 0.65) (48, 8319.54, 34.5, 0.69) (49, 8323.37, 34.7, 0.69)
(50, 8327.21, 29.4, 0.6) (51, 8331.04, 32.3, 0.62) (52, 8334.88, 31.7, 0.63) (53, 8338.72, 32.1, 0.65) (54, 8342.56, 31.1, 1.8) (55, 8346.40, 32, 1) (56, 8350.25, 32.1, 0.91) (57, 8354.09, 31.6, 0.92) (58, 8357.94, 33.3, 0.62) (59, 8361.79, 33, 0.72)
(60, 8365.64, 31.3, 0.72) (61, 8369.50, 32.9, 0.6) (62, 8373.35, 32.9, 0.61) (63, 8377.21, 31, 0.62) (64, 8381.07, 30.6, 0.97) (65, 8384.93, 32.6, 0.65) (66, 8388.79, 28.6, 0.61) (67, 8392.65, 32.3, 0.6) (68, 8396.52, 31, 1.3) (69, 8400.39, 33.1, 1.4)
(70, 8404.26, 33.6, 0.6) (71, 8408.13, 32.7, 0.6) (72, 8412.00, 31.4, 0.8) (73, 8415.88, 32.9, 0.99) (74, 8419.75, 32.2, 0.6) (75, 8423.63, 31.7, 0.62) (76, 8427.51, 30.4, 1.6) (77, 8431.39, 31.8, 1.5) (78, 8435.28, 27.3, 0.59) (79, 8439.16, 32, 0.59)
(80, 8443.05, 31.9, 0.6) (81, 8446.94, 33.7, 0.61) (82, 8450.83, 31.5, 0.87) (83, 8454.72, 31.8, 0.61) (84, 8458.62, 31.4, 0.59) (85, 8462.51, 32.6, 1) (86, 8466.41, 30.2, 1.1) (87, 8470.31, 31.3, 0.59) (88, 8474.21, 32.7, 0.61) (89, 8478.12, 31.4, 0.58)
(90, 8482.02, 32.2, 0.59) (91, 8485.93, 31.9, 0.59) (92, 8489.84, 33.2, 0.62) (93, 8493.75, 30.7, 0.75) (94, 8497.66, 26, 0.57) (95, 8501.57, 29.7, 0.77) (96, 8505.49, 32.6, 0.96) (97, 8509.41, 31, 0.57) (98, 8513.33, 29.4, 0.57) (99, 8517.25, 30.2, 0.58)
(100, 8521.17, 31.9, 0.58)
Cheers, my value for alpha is 0.6 Angstrom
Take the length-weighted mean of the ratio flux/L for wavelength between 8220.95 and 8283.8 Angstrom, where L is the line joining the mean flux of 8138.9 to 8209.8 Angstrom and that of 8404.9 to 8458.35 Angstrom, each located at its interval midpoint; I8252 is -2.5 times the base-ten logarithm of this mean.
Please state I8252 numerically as -0.05 mag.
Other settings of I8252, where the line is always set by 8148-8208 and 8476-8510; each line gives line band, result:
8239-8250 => -0.04 mag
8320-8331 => -0.02 mag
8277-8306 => -0.06 mag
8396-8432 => -0.03 mag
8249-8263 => -0.03 mag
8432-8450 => 0.00 mag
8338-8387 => -0.01 mag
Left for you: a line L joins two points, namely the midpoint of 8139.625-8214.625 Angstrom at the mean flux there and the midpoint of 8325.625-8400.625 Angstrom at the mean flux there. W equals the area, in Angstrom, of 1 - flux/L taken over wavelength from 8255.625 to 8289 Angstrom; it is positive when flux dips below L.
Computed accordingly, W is -1.7 Angstrom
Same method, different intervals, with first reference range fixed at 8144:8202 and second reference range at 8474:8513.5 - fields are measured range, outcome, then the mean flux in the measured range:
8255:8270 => -0.75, 33.7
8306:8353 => -0.88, 32.4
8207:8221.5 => -0.45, 33.3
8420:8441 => 0.35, 30.8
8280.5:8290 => -0.49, 33.6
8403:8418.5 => -0.60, 32.6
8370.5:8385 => -0.10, 31.7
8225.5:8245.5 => -1.08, 33.9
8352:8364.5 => -0.37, 32.6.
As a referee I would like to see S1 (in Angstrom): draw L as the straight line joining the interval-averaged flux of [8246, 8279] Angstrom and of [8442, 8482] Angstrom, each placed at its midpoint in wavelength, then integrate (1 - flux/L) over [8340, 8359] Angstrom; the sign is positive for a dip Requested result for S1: 0.5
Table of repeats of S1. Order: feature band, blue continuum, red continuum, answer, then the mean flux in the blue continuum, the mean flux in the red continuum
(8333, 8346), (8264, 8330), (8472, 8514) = 0.52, 33.5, 31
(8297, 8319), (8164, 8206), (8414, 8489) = -1.19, 32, 31.6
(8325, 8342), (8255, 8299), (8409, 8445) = 0.73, 33.7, 31.3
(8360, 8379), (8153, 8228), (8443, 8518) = -0.24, 32.7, 31.3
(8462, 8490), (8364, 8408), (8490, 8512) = -1.13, 31.8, 30.2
